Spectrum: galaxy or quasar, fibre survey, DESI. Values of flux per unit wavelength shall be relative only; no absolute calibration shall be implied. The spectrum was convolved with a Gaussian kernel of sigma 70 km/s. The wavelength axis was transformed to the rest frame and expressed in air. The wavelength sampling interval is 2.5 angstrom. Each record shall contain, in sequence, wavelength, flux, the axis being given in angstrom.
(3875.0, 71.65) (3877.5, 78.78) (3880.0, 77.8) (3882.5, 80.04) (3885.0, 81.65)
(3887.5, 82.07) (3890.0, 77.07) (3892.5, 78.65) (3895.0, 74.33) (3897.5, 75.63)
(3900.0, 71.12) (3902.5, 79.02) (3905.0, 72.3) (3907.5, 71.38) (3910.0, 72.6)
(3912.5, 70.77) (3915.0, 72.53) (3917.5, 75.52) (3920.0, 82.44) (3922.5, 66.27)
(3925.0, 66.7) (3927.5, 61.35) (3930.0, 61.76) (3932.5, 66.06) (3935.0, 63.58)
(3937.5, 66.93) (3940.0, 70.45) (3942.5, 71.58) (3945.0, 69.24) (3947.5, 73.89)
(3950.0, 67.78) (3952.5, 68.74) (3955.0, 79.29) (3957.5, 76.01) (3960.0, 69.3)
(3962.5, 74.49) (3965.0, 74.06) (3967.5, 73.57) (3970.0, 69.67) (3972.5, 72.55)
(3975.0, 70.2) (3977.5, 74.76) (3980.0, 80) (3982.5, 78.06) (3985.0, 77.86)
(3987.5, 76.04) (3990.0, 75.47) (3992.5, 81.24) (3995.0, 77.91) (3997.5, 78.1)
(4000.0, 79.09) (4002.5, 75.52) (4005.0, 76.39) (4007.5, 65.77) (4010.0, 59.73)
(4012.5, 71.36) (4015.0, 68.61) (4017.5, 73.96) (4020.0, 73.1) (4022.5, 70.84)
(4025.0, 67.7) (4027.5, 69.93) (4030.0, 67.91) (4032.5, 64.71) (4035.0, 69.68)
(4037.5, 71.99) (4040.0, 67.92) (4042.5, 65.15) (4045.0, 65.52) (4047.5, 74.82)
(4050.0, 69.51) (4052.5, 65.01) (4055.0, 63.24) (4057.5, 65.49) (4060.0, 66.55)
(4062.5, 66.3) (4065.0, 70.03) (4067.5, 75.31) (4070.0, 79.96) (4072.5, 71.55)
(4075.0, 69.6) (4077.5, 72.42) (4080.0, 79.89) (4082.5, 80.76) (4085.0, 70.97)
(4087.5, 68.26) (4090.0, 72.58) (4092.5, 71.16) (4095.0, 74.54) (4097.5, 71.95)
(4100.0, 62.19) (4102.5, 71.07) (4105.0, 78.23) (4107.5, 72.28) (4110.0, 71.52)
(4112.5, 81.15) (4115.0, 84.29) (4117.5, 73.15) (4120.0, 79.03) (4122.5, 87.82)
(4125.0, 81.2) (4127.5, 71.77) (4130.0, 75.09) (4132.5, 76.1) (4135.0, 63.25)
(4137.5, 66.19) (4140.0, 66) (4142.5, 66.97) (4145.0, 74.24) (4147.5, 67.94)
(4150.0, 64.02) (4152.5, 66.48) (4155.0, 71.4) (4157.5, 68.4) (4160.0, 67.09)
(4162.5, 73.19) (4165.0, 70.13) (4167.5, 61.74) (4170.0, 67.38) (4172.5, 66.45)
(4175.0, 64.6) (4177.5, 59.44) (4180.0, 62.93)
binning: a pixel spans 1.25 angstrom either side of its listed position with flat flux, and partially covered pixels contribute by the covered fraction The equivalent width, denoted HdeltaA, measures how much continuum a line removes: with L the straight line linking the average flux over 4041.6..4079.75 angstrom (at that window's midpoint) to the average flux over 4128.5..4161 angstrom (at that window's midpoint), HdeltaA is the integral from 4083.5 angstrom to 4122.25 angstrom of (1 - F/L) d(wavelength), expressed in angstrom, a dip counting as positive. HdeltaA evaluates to -2.6 angstrom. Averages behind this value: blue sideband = 69.7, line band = 73.9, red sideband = 68.7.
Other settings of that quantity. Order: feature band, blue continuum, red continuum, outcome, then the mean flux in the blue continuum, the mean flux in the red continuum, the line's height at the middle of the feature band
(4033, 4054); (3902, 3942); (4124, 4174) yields 0.3 angstrom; 69.8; 69.2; 69.5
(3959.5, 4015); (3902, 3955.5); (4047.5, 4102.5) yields -2.8 angstrom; 70.2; 70.9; 70.5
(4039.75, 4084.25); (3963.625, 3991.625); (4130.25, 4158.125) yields 0.6 angstrom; 74.8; 68.5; 71.6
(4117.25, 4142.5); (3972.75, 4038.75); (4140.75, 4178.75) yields -1.9 angstrom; 72.9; 67.3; 68.4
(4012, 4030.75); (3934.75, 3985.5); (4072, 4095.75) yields 0.6 angstrom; 72.6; 73.2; 72.9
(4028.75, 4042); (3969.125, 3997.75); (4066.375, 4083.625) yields 1.3 angstrom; 76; 75.6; 75.8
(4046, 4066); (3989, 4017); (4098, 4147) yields 1.6 angstrom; 73.6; 73.6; 73.6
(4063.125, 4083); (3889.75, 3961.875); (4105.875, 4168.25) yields -0.7 angstrom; 71.4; 72.1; 71.9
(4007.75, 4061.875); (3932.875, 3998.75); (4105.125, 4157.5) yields 3.7 angstrom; 73.4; 73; 73.2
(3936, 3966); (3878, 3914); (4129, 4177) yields 1.1 angstrom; 76.1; 68.1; 74.4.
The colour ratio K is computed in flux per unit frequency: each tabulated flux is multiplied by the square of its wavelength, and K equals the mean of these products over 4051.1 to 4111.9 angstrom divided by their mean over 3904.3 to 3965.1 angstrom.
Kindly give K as 1.09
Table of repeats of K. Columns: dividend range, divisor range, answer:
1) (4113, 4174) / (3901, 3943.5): 1.14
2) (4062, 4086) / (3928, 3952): 1.17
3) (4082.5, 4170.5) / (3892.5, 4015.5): 1.08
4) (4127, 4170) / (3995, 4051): 1.04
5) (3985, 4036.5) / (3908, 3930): 1.07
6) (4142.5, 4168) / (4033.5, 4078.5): 1.04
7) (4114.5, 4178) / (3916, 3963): 1.11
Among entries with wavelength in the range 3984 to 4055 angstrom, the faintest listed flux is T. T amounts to 59.73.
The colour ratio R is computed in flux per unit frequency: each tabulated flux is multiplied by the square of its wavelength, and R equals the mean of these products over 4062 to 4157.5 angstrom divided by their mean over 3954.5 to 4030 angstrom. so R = 1.05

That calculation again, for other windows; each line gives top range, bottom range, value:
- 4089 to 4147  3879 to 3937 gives 1.12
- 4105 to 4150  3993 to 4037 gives 1.09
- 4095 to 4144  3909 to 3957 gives 1.16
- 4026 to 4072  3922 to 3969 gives 1.04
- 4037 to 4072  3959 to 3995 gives 0.96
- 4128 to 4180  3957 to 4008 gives 0.98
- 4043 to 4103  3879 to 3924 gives 1.02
